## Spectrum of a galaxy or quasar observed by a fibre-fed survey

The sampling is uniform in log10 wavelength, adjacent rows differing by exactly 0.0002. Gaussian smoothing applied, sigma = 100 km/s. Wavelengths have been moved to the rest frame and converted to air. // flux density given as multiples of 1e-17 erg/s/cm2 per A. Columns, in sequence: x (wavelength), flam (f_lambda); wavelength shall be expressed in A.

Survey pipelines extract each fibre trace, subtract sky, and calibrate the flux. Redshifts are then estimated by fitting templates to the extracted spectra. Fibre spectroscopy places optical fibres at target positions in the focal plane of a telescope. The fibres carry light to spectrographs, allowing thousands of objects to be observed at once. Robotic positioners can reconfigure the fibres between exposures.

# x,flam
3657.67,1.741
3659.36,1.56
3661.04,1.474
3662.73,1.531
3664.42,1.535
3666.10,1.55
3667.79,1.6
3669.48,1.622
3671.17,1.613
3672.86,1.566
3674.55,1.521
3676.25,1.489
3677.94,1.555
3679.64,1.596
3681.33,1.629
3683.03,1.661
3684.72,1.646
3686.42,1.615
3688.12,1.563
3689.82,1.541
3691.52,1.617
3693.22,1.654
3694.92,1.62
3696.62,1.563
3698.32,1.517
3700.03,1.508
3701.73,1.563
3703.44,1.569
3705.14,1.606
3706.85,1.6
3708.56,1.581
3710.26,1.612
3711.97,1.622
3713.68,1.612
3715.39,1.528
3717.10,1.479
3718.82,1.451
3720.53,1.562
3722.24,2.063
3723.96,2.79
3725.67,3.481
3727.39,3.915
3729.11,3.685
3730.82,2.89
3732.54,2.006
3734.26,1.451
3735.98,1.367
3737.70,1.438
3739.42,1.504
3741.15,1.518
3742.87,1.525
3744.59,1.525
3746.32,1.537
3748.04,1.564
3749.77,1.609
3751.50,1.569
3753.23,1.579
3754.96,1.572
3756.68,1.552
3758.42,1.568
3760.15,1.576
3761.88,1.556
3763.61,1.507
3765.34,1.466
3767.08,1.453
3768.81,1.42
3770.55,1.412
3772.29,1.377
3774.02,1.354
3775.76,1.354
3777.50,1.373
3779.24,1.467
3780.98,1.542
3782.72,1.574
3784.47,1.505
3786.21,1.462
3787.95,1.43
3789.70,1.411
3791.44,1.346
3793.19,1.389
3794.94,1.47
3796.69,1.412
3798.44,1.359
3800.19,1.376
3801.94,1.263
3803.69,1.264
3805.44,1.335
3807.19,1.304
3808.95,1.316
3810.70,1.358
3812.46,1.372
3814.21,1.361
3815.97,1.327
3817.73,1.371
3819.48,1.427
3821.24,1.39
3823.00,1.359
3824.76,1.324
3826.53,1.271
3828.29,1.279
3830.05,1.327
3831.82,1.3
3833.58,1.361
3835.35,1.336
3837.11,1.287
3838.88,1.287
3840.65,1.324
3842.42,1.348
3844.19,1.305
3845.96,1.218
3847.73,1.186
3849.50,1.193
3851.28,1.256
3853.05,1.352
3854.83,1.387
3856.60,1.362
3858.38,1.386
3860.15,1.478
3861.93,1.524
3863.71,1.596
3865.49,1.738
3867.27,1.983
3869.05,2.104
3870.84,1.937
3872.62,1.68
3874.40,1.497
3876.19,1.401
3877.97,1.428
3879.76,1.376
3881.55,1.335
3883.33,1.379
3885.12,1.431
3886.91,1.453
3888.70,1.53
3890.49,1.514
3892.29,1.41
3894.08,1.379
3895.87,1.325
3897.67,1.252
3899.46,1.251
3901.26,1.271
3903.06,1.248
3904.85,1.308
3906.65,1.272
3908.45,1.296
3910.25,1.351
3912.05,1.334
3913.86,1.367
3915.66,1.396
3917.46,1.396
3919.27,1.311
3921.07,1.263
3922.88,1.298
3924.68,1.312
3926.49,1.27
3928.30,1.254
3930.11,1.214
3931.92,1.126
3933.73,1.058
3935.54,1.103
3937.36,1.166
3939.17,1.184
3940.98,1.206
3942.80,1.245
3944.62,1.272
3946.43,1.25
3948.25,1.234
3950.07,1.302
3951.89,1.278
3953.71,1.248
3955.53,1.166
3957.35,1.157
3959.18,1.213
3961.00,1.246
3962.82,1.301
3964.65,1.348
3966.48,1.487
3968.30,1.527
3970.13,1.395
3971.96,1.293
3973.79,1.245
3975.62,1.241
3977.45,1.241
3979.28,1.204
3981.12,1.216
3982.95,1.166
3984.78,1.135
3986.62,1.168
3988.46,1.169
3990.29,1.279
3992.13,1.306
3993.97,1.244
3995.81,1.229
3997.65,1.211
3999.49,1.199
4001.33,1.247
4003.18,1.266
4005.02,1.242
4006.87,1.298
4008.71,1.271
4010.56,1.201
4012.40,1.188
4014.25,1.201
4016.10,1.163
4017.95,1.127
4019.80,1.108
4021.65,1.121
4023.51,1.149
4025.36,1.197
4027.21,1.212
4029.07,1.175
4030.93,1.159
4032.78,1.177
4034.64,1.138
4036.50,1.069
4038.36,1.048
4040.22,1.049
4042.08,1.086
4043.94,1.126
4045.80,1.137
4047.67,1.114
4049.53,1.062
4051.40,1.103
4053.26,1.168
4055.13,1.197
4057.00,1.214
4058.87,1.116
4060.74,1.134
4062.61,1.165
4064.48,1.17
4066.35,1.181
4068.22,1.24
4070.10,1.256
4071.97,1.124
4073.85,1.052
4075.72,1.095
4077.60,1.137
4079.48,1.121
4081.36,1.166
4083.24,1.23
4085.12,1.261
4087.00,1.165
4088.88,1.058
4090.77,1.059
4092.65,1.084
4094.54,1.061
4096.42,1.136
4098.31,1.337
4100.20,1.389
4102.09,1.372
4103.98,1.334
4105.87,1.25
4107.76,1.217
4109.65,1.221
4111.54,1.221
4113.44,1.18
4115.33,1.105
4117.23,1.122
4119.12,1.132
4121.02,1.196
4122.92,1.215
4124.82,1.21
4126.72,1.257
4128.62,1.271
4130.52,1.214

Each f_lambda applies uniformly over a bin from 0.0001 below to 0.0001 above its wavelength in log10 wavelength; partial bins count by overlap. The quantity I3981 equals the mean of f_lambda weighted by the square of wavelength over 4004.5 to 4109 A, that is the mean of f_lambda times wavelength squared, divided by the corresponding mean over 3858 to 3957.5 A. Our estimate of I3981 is 0.92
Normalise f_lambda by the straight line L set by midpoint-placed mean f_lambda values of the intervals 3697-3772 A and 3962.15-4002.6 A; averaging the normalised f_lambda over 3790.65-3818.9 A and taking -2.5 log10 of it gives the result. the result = 0.20 mag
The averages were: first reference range 1.76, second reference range 1.27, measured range 1.35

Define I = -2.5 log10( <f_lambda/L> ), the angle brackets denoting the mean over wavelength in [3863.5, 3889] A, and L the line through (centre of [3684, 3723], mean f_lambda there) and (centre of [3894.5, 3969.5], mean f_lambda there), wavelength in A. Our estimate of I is -0.18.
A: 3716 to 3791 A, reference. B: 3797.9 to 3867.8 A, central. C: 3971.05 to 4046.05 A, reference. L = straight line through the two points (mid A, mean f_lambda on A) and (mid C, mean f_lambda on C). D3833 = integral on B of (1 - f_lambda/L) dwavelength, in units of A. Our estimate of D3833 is 8.7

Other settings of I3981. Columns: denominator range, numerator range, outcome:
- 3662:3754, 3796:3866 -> 0.82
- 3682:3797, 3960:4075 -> 0.83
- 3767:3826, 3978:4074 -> 0.95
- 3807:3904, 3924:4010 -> 0.94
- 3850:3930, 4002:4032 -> 0.90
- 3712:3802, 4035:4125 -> 0.82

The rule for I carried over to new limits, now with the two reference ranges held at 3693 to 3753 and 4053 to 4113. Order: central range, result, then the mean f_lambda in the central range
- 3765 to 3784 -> 0.21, 1.44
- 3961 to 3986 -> 0.08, 1.29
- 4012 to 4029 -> 0.12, 1.16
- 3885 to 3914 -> 0.13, 1.35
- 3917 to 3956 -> 0.17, 1.23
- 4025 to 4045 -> 0.13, 1.13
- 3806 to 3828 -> 0.23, 1.35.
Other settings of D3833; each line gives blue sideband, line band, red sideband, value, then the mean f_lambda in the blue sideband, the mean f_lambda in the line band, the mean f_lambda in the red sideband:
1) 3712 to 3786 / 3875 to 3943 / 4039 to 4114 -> 7.1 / 1.74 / 1.31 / 1.17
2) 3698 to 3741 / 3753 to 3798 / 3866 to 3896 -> 8.4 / 1.93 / 1.46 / 1.55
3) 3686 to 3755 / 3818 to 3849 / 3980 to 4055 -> 4.9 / 1.8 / 1.31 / 1.17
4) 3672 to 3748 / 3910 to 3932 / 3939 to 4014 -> 0.9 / 1.78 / 1.3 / 1.25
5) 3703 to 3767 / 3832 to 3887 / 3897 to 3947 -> -0.3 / 1.81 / 1.45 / 1.26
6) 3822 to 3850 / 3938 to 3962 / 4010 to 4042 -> -0.5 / 1.3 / 1.23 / 1.14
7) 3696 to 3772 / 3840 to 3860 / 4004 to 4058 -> 2.8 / 1.76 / 1.31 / 1.16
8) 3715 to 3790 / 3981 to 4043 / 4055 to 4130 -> 6.3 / 1.73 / 1.18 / 1.19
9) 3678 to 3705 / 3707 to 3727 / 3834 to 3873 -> -4.6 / 1.59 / 1.93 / 1.46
